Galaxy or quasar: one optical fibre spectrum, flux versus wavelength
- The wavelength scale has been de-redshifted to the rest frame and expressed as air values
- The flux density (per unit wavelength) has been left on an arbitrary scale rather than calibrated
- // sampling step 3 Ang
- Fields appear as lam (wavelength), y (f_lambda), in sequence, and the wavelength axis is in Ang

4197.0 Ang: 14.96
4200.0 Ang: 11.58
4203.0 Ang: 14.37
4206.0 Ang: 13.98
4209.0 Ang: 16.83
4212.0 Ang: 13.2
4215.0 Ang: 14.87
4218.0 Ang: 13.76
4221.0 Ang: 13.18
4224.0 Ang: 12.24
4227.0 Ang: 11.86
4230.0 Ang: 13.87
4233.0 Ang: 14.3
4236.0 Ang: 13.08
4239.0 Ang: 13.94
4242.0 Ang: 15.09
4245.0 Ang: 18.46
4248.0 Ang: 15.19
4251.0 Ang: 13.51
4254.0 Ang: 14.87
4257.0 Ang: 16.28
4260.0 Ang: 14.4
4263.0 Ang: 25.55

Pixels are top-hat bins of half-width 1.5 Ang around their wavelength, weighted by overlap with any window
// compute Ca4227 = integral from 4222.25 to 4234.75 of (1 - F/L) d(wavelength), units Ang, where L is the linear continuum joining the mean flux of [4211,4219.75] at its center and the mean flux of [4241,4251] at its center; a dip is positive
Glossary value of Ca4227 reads 1.5 Ang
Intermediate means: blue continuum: 14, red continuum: 15.9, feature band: 13.1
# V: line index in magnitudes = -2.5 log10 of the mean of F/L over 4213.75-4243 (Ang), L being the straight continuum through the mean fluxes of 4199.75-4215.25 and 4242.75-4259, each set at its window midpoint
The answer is 0.10 mag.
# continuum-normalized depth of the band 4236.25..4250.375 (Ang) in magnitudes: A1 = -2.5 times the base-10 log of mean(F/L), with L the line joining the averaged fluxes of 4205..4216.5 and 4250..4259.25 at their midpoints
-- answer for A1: -0.03 mag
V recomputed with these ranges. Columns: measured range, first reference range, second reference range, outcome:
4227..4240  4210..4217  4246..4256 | 0.07 mag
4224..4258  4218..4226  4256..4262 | 0.01 mag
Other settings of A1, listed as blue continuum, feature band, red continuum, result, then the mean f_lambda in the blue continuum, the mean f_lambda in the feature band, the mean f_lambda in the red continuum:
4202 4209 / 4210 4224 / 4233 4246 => 0.08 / 14.7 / 13.7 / 14.9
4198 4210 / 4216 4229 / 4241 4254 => 0.14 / 14.1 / 12.9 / 15.5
